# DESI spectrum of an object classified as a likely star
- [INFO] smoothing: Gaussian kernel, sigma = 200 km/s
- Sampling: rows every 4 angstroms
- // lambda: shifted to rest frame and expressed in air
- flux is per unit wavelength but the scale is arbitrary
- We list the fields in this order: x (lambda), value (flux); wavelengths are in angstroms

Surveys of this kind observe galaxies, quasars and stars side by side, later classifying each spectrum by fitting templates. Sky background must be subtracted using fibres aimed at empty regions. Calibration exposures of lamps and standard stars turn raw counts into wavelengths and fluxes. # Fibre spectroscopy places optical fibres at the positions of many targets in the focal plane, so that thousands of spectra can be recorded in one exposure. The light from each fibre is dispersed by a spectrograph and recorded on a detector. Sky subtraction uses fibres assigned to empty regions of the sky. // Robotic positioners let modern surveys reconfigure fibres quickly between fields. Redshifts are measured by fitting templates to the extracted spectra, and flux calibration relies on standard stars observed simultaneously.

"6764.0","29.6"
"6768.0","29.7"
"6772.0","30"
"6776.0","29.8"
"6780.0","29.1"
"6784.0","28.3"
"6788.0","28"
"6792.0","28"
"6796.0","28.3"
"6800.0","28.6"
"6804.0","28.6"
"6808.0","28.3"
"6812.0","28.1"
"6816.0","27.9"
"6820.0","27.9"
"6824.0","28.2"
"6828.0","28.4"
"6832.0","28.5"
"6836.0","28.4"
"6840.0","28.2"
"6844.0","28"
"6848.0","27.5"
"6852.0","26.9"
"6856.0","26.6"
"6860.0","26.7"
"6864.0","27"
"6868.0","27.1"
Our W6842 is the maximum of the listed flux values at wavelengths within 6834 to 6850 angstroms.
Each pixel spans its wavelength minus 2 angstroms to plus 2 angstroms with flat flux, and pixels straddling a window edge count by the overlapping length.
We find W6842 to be 28.4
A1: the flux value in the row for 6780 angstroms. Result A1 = 29.1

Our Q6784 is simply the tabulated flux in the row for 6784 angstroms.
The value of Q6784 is 28.3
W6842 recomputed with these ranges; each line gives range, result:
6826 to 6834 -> 28.5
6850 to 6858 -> 26.9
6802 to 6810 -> 28.6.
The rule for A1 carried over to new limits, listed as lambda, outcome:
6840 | 28.2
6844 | 28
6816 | 27.9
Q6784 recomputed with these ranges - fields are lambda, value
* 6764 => 29.6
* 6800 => 28.6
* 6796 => 28.3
